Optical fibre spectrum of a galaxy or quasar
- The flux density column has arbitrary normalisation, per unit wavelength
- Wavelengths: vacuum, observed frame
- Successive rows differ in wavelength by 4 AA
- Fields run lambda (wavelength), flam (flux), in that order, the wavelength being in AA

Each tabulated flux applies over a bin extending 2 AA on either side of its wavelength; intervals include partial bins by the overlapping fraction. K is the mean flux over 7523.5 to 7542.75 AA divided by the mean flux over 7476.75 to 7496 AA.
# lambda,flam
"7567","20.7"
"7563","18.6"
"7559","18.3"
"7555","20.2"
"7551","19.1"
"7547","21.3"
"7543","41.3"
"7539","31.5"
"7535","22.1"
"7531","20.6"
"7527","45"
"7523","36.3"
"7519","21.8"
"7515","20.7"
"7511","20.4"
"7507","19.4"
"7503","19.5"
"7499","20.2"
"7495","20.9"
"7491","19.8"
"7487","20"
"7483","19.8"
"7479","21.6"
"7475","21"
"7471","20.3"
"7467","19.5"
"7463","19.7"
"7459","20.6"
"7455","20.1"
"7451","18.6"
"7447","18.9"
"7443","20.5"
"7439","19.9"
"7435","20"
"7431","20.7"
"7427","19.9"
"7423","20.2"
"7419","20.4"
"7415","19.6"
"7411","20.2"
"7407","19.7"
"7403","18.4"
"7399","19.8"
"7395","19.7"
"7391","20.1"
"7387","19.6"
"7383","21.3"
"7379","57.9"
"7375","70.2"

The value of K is 1.54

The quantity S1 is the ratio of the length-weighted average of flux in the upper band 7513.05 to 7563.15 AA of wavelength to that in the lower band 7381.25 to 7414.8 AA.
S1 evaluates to 1.32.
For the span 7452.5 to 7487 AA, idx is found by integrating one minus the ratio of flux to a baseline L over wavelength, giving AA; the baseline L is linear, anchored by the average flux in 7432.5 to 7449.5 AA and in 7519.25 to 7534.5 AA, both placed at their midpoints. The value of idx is 4.9 AA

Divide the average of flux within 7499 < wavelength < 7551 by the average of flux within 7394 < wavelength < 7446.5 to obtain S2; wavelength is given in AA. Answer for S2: 1.3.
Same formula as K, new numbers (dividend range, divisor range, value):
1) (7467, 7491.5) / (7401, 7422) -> 1.04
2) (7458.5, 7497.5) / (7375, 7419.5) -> 0.80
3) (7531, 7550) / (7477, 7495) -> 1.36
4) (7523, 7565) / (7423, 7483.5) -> 1.31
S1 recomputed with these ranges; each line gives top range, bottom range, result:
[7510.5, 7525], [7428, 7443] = 1.25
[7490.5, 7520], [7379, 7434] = 0.95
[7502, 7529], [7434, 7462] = 1.33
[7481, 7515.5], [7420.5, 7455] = 1.01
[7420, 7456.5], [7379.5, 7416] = 0.93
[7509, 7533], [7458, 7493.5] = 1.36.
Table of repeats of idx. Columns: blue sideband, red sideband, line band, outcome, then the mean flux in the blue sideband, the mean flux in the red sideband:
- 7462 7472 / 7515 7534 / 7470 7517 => 7.2 AA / 19.8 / 29.4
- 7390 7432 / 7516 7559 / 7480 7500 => 3.5 AA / 19.9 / 27.3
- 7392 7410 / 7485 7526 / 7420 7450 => 0.7 AA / 19.5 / 22.5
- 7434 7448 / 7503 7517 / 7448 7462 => 0.2 AA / 19.9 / 20.1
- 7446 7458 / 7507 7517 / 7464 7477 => -0.4 AA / 19.3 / 20.3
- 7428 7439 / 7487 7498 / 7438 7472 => 0.8 AA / 20.2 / 20.3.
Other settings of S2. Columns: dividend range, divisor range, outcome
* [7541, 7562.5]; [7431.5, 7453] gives 1.20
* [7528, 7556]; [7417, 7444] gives 1.29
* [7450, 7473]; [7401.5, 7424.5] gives 1.00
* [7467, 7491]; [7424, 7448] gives 1.02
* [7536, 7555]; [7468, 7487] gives 1.32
